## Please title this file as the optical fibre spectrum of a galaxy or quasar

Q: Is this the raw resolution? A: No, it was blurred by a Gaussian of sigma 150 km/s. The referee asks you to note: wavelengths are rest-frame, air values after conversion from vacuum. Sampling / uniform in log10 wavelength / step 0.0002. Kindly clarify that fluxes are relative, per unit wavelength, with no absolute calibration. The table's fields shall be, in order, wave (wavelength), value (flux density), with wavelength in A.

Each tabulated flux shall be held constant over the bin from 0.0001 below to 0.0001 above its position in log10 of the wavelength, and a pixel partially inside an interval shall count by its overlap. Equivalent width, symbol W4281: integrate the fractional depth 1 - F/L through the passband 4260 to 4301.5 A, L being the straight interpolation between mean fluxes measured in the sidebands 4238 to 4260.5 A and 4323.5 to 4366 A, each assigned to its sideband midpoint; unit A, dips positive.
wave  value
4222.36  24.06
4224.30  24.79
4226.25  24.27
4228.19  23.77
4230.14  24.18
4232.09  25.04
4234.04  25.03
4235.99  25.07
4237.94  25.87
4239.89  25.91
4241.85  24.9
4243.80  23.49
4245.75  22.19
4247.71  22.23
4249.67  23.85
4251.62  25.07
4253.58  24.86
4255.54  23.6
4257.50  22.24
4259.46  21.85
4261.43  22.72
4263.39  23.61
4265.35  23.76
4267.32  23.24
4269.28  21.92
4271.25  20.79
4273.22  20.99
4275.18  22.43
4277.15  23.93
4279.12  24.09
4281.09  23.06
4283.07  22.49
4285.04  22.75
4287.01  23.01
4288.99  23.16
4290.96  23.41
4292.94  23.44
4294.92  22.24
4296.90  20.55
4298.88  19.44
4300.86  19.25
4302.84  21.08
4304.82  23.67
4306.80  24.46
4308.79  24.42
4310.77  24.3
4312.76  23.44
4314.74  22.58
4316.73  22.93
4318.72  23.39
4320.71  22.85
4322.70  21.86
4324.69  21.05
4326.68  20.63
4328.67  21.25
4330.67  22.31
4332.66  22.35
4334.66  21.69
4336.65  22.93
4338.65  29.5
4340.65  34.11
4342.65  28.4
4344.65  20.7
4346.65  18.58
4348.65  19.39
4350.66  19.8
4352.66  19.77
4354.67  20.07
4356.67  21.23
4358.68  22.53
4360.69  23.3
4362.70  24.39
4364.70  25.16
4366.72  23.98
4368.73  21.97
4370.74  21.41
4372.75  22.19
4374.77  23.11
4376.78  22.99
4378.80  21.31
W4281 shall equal 1.81 A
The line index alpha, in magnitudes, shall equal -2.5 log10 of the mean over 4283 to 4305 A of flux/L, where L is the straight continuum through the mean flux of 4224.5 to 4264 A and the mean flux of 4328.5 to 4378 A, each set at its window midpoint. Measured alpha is 0.07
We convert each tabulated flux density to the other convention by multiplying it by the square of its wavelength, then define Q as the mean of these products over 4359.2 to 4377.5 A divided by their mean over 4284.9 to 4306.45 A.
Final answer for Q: 1.09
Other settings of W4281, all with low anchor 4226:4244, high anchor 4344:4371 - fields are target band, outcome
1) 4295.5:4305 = 1.0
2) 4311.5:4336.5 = 0.3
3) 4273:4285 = 0.4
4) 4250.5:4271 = 0.8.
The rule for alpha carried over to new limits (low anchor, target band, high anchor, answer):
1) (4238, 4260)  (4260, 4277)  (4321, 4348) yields 0.06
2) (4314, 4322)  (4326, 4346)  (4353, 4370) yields -0.07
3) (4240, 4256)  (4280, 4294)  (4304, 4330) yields 0.01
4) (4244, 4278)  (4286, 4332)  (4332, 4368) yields 0.03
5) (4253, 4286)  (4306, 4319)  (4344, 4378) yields -0.06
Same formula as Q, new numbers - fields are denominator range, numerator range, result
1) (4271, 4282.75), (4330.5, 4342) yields 1.17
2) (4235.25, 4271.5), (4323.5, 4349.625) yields 1.03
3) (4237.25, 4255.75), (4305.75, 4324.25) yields 0.99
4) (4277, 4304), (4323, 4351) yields 1.06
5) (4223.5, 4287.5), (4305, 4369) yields 1.01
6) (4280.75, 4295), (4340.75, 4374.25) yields 1.01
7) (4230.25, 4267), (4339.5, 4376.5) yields 1.00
